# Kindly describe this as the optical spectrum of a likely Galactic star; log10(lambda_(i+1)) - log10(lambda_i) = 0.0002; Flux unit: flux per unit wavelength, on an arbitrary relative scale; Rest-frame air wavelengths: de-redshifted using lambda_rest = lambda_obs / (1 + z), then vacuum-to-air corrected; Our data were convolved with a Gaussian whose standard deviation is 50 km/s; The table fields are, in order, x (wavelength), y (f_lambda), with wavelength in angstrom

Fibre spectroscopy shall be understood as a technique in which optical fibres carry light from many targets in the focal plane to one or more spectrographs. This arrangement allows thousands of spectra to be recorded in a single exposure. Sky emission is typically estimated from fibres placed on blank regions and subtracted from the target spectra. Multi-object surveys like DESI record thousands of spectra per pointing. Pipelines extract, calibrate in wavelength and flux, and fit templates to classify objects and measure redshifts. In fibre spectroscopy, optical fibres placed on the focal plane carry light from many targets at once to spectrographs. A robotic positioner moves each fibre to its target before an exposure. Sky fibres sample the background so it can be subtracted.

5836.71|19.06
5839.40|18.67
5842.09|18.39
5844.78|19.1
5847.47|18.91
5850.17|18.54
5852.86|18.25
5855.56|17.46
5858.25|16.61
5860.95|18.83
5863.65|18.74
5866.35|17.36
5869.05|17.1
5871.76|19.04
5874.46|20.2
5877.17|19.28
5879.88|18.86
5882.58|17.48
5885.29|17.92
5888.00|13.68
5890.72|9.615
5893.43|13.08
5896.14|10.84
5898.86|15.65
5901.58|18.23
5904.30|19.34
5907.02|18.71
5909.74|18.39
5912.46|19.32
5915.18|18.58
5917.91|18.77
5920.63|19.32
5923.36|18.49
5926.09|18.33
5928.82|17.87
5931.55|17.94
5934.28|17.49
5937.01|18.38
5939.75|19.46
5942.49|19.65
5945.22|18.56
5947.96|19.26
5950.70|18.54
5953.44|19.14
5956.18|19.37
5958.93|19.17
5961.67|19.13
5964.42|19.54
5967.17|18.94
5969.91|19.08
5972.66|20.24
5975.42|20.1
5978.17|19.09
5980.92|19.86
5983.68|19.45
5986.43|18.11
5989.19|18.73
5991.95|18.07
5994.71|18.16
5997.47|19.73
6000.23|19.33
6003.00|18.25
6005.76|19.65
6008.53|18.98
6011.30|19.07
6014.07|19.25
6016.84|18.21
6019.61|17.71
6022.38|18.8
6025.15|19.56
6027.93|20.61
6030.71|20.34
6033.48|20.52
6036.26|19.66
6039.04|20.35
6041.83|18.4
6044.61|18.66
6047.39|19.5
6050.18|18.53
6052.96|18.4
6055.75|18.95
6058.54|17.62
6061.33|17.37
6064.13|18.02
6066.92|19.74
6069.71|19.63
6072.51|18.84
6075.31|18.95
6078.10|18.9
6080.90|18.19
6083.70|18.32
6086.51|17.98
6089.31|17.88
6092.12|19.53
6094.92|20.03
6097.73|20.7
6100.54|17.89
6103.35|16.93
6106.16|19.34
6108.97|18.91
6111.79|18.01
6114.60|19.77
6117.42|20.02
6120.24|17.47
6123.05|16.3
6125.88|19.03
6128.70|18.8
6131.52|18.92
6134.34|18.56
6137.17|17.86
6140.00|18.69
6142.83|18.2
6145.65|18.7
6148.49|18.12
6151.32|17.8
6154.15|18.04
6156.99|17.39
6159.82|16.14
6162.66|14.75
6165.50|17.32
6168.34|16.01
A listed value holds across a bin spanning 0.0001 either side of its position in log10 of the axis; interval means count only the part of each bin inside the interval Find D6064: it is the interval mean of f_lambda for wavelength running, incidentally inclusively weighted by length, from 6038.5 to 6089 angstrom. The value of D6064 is 18.6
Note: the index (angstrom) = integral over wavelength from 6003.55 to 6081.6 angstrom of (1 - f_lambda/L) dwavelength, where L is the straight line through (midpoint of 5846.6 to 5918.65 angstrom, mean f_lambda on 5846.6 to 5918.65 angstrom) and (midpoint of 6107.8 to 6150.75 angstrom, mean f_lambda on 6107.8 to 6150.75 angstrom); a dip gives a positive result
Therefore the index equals -4.1 angstrom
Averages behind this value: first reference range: 17.3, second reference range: 18.5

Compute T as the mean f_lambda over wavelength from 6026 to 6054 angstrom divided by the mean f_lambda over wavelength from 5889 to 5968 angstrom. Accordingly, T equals 1.09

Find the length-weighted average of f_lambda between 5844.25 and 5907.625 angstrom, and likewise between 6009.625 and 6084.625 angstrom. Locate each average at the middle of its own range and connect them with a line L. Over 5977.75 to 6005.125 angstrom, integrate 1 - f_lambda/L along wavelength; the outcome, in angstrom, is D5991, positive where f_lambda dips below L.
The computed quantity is -0.8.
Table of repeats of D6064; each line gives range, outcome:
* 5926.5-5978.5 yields 19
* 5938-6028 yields 19.1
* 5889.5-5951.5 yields 17.6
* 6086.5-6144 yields 18.6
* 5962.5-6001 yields 19.2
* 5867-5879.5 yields 18.8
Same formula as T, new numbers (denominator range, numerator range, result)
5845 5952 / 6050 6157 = 1.04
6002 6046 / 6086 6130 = 0.97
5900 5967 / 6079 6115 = 1.00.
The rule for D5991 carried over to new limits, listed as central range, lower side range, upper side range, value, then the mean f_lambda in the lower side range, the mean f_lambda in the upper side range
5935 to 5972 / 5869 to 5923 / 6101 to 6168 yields -3.61 angstrom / 17.2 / 18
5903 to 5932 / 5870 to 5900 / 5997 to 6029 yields -3.30 angstrom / 16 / 19.1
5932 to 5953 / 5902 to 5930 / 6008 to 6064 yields 0.03 angstrom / 18.7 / 19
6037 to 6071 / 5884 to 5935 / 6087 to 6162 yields -1.67 angstrom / 16.9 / 18.4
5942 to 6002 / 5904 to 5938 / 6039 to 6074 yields -1.77 angstrom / 18.5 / 18.7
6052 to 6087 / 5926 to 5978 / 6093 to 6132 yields 0.46 angstrom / 19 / 18.7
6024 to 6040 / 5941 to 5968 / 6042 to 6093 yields -1.20 angstrom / 19.1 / 18.6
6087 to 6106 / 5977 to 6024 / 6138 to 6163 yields -0.76 angstrom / 18.9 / 17.7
